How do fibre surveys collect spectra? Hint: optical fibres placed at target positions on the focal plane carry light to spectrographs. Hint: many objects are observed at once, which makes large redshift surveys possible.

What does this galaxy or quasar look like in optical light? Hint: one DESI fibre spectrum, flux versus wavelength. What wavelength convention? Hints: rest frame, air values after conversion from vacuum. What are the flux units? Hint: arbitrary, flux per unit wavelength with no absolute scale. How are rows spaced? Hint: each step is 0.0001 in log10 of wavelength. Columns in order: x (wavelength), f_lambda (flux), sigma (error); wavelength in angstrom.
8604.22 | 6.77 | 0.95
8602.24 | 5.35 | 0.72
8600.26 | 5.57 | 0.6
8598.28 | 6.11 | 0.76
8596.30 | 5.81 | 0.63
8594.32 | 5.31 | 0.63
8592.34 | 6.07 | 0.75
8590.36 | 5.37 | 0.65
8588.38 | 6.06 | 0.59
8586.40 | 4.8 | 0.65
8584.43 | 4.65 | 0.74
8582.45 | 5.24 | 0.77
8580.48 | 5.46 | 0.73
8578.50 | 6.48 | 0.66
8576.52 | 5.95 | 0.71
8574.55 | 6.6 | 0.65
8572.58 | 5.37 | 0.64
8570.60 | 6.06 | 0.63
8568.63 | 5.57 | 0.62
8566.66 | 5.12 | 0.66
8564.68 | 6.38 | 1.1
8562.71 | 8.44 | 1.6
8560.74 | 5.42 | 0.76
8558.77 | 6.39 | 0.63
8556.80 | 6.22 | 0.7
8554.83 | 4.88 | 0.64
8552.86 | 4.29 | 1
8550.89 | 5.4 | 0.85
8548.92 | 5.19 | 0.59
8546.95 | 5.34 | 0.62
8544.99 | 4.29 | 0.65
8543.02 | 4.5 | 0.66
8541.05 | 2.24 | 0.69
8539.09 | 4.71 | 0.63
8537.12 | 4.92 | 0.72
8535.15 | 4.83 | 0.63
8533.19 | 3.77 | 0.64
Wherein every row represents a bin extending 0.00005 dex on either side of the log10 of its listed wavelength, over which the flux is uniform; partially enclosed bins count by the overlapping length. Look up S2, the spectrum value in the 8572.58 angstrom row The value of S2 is 5.37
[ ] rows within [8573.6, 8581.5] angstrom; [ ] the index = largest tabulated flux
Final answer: 6.6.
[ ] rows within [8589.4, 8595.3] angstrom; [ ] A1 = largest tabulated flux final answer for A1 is 6.07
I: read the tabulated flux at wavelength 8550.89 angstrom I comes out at 5.4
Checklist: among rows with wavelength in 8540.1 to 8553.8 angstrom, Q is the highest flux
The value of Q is 5.4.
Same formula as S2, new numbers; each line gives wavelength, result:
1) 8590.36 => 5.37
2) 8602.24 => 5.35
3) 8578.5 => 6.48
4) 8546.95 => 5.34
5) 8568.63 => 5.57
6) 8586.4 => 4.8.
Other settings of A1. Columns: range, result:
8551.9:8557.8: 6.22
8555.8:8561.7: 6.39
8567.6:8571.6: 6.06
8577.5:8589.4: 6.48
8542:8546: 4.5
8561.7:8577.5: 8.44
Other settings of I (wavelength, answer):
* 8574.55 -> 6.6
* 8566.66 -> 5.12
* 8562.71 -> 8.44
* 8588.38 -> 6.06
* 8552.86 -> 4.29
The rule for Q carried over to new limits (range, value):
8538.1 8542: 4.71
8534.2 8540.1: 4.92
